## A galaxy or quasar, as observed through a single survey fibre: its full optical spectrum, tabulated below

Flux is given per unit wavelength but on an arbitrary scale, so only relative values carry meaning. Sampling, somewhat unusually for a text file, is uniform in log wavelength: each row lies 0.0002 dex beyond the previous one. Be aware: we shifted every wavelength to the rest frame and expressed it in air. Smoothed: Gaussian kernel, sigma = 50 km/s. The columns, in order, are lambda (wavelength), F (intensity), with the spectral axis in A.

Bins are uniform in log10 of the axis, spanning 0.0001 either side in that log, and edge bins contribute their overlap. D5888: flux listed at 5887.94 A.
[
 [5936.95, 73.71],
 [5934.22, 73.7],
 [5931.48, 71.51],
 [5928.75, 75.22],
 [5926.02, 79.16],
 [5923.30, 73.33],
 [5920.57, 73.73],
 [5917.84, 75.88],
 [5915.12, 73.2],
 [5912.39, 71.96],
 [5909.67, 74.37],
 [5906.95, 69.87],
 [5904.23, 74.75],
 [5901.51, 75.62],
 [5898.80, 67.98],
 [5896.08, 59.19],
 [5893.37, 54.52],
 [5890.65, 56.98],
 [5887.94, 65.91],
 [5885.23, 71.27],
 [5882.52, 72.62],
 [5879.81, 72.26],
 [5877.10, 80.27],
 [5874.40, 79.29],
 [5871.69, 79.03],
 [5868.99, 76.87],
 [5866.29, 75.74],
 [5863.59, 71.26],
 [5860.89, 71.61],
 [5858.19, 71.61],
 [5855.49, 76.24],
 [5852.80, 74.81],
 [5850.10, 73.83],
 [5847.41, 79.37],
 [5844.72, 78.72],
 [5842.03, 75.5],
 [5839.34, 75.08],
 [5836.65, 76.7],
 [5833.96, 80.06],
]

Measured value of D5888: 65.91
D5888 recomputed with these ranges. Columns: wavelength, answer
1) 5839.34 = 75.08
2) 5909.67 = 74.37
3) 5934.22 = 73.7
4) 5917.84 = 75.88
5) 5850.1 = 73.83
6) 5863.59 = 71.26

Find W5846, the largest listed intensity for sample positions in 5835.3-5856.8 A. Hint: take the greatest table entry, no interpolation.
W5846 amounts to 79.37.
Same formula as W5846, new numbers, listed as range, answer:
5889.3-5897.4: 59.19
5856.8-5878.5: 80.27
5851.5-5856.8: 76.24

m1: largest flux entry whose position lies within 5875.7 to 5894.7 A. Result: 80.27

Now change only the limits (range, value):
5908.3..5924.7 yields 75.88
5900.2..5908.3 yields 75.62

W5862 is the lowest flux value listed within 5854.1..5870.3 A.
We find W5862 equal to 71.26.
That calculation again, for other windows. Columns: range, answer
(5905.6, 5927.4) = 69.87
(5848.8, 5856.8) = 73.83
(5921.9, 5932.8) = 71.51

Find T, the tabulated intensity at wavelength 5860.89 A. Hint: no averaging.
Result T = 71.61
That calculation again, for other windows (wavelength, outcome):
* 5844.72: 78.72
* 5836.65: 76.7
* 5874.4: 79.29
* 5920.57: 73.73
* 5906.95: 69.87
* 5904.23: 74.75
